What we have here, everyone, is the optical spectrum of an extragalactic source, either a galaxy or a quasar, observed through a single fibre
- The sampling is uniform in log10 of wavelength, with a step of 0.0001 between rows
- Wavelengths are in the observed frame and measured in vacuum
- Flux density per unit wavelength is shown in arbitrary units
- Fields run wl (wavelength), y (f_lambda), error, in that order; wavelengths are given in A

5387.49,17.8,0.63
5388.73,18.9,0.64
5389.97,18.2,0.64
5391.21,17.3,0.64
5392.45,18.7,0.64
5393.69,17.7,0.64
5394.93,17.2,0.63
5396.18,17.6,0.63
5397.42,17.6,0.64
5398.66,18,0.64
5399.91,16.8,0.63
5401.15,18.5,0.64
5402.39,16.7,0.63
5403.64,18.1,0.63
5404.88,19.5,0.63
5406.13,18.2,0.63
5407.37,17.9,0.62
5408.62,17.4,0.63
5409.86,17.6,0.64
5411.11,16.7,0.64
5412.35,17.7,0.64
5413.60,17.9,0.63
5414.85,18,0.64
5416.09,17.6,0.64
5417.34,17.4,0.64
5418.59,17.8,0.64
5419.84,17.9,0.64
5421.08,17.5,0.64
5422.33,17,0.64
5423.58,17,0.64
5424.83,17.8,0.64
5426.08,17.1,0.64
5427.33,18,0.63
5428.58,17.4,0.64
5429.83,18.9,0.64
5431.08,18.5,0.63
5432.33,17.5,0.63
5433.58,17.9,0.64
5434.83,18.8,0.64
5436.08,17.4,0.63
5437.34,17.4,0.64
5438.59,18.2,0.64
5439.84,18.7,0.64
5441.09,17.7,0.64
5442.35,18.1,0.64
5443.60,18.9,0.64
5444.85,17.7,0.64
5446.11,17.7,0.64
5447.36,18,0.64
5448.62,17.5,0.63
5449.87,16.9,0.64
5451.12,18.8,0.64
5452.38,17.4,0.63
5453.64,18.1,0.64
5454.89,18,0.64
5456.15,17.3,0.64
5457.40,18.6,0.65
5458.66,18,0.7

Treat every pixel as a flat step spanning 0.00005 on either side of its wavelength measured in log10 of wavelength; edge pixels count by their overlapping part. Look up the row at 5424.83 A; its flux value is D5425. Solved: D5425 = 17.8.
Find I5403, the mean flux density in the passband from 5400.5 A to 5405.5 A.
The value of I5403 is 18.2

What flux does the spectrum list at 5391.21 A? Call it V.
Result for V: 17.3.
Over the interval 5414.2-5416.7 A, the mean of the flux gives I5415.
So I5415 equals 17.8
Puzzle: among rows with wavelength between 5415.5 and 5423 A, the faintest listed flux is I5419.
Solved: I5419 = 17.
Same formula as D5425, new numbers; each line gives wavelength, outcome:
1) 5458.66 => 18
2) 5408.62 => 17.4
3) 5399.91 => 16.8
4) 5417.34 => 17.4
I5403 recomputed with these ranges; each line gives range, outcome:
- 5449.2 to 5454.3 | 17.8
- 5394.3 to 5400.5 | 17.4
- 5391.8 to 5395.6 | 17.8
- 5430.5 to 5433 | 18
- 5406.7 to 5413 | 17.5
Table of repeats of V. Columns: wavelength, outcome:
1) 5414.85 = 18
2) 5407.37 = 17.9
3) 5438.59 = 18.2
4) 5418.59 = 17.8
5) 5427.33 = 18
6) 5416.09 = 17.6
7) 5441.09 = 17.7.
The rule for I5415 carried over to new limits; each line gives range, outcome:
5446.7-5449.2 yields 17.7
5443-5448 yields 18.1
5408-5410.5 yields 17.5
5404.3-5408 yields 18.5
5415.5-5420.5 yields 17.7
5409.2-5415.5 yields 17.6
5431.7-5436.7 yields 17.9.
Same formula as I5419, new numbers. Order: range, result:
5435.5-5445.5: 17.4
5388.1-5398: 17.2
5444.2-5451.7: 16.9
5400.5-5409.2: 16.7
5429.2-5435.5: 17.5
